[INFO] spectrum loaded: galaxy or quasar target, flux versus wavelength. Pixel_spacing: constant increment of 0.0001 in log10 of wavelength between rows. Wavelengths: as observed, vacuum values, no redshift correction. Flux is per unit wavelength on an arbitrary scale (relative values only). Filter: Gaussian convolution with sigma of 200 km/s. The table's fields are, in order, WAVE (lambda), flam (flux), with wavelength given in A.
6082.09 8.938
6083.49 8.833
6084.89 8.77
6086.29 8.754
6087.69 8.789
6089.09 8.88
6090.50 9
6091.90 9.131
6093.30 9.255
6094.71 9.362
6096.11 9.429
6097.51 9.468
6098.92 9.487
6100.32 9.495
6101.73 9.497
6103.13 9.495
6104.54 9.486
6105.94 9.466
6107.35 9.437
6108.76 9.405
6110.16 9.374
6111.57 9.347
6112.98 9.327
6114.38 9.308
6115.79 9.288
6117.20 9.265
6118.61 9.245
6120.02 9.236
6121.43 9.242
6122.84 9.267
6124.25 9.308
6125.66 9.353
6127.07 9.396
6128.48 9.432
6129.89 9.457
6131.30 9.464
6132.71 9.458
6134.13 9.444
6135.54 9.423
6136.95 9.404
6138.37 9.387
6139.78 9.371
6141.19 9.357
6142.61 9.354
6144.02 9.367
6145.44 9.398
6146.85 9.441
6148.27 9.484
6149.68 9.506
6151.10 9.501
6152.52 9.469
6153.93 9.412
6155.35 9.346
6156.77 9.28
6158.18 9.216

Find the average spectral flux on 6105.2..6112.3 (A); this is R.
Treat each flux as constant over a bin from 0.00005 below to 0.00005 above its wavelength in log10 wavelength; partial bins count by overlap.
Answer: 9.41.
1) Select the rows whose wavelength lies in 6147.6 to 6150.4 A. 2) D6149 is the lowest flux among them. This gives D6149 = 9.484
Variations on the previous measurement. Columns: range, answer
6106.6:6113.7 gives 9.327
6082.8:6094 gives 8.754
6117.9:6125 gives 9.236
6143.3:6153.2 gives 9.367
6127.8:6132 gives 9.432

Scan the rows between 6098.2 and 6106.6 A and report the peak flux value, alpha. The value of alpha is 9.497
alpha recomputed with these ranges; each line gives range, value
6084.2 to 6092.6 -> 9.131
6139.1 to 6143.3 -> 9.371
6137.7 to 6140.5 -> 9.387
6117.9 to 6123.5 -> 9.267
